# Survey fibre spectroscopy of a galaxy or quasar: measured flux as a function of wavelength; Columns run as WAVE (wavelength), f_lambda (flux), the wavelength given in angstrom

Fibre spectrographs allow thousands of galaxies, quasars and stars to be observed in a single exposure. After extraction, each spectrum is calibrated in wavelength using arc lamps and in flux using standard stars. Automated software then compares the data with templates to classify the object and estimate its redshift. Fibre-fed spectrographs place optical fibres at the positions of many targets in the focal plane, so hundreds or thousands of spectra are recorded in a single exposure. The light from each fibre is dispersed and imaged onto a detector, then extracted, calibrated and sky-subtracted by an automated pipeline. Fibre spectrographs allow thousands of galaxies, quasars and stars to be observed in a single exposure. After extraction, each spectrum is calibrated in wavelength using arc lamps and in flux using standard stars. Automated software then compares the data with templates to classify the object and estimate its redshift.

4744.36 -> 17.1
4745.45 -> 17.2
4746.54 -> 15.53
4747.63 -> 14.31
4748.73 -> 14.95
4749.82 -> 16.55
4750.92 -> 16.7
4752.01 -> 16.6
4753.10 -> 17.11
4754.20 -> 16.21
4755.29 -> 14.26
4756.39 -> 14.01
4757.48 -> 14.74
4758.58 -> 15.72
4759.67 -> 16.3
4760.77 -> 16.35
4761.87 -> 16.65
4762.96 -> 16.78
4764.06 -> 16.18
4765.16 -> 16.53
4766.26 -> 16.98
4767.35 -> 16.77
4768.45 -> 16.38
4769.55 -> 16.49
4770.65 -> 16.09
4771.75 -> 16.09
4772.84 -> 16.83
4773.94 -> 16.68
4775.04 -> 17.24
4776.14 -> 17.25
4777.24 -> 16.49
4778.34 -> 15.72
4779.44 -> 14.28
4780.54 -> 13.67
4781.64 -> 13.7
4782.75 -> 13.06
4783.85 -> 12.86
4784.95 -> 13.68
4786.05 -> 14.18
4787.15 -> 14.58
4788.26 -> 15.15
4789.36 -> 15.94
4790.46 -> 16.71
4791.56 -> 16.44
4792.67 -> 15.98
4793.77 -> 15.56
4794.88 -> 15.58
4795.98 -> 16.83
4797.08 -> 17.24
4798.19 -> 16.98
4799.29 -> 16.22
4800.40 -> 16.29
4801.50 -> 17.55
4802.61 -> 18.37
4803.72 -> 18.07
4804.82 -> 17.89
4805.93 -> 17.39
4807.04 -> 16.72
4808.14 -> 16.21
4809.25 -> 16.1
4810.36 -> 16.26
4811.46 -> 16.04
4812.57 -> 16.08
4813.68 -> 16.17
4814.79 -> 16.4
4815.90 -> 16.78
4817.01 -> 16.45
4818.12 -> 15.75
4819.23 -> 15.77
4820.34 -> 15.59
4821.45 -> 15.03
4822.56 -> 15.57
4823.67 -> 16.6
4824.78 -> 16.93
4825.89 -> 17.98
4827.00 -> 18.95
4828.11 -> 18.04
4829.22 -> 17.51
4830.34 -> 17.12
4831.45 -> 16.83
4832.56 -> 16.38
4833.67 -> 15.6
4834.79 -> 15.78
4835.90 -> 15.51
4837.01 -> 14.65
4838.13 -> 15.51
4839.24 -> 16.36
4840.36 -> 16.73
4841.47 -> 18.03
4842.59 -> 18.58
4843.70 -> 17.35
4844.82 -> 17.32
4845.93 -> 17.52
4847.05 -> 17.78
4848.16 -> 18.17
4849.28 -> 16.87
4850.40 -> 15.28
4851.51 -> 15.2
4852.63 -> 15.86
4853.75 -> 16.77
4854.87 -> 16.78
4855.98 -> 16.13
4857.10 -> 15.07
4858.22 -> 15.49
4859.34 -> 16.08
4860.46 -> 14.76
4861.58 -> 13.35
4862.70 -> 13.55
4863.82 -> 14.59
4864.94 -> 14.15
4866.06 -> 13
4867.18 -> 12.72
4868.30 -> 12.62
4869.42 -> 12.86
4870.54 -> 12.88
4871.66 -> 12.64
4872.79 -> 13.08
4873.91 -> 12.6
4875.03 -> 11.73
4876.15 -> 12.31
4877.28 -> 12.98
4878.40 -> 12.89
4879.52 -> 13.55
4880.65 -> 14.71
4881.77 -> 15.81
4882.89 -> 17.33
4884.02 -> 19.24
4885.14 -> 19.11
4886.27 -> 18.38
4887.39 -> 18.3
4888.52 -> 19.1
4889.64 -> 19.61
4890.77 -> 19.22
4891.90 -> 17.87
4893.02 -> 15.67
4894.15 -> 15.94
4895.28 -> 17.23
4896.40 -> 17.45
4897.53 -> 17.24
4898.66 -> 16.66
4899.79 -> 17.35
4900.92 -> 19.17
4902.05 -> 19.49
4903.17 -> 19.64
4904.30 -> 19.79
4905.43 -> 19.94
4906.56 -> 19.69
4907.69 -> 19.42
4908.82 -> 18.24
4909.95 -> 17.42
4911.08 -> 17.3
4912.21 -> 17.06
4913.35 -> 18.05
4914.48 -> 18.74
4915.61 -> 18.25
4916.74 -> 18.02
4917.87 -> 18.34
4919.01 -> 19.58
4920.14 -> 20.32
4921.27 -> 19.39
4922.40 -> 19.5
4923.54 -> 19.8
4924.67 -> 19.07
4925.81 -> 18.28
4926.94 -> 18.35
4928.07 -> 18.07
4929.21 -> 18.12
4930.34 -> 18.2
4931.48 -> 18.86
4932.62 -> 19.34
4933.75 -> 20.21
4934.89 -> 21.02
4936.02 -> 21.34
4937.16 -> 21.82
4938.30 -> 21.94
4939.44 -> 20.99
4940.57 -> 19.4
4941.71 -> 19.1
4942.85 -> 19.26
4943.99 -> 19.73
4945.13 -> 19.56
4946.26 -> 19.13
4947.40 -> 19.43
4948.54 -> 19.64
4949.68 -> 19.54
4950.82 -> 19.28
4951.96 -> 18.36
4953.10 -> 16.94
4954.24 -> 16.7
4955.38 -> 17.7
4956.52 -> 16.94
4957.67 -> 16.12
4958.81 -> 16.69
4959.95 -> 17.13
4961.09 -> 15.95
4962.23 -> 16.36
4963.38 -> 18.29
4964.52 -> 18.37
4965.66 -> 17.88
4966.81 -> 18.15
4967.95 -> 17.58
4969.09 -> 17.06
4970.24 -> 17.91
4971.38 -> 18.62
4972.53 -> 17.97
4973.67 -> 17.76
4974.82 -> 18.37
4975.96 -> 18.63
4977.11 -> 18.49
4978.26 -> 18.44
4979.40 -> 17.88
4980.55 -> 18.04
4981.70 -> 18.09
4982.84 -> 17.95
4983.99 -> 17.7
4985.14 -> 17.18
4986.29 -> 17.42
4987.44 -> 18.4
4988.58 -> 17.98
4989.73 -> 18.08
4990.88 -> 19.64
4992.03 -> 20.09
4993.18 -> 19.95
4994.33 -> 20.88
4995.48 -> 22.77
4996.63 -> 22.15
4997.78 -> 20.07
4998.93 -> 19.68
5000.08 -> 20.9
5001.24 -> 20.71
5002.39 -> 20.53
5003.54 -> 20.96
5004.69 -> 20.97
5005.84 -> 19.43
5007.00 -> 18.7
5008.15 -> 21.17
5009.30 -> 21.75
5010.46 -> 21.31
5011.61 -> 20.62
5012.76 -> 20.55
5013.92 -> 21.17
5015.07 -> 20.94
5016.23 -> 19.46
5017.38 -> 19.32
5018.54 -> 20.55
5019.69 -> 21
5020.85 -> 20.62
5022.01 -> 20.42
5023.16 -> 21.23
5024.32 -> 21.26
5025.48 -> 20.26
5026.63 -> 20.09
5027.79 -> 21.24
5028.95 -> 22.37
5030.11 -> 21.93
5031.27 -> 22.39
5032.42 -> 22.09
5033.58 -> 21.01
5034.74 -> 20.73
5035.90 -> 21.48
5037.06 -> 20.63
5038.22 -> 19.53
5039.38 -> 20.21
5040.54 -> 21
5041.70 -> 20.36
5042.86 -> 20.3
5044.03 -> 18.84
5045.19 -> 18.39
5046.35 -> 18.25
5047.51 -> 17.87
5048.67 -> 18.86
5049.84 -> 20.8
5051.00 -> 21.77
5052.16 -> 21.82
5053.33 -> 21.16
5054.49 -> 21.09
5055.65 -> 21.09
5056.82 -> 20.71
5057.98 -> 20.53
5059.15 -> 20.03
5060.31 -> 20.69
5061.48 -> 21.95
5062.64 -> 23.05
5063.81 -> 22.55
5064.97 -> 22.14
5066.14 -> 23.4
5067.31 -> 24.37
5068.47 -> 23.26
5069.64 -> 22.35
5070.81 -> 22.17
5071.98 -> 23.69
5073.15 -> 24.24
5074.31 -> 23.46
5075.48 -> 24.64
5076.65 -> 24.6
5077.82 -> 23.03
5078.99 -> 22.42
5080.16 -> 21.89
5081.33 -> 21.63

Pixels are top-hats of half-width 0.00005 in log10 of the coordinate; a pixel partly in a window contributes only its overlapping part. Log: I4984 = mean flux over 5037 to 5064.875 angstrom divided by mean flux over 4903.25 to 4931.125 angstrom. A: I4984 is 1.1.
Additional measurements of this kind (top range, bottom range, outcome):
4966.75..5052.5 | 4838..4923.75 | 1.19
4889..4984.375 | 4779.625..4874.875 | 1.17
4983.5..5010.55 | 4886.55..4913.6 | 1.09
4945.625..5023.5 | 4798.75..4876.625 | 1.20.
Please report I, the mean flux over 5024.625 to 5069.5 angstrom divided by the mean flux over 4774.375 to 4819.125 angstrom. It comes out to 1.3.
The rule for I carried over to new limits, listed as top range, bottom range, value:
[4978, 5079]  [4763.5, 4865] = 1.28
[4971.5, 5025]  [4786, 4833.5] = 1.19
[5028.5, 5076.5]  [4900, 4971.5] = 1.14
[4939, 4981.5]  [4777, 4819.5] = 1.14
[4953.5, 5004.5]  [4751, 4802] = 1.17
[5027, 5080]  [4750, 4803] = 1.35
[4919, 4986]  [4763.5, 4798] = 1.18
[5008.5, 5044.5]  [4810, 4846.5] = 1.25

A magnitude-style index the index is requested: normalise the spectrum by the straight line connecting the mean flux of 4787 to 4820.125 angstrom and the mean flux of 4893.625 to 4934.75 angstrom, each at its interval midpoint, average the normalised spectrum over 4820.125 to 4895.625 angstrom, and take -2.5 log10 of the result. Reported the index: 0.10 mag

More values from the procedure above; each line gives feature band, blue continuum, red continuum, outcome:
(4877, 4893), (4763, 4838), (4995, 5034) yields 0.06 mag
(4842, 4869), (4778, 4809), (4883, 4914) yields 0.11 mag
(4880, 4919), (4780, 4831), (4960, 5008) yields -0.03 mag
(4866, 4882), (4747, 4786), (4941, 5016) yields 0.31 mag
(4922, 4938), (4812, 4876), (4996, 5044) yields -0.08 mag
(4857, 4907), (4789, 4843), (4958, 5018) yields 0.11 mag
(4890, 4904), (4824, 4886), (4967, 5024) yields -0.07 mag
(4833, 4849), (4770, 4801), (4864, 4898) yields -0.09 mag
